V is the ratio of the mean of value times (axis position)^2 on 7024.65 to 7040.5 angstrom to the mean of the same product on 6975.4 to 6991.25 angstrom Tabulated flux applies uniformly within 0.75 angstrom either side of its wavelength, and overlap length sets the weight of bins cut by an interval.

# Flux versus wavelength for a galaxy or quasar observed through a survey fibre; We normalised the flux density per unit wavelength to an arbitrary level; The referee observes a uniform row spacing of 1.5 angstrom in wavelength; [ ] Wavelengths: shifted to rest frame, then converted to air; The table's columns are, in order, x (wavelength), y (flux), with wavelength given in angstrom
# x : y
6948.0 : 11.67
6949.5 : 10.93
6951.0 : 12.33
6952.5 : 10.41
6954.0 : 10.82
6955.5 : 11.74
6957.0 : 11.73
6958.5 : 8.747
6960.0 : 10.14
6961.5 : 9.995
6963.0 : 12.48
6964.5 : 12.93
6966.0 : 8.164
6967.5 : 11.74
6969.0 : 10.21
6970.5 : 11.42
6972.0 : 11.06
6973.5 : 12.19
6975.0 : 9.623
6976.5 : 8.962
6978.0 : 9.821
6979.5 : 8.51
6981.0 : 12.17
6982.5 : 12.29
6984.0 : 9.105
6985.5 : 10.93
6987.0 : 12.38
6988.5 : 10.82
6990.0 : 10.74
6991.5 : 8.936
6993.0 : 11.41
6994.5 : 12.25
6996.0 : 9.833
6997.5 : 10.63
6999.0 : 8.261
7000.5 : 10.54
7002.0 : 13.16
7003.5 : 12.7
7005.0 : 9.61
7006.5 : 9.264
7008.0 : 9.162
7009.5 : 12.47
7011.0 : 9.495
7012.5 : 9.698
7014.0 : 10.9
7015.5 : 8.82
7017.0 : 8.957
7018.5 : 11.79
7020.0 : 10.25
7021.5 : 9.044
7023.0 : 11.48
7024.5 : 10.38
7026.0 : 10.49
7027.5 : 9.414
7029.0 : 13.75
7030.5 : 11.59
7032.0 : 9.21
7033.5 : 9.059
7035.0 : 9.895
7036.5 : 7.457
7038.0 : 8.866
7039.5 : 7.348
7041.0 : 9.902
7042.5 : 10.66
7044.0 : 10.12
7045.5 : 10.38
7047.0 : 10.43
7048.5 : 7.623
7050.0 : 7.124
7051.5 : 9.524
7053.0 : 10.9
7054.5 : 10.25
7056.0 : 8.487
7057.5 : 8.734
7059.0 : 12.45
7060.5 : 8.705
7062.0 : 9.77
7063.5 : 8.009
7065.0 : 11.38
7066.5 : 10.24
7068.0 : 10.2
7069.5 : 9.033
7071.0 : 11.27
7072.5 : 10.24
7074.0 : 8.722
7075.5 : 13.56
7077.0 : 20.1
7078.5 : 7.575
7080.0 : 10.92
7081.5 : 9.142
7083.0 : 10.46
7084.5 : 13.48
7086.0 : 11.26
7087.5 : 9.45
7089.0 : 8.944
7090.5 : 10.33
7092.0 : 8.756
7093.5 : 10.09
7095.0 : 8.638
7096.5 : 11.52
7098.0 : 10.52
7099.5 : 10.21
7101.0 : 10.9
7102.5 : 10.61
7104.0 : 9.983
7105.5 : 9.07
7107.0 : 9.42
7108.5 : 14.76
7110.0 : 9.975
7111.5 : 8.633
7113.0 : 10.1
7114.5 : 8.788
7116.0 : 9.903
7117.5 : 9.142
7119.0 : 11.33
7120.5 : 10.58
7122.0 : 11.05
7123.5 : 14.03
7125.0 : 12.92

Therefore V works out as 0.94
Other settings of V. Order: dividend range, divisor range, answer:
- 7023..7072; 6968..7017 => 0.95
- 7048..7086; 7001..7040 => 1.03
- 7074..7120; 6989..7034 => 1.03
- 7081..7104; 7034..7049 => 1.12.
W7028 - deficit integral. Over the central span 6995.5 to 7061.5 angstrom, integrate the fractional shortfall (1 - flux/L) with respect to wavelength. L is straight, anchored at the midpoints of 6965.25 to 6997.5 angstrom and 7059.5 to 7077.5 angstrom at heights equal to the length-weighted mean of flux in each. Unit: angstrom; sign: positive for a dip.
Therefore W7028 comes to 4.6 angstrom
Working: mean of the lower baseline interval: 10.6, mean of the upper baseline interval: 10.8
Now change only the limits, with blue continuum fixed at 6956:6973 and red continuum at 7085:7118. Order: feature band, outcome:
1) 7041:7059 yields 1.3 angstrom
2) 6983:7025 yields 0.5 angstrom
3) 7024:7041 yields 1.1 angstrom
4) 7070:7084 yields -1.5 angstrom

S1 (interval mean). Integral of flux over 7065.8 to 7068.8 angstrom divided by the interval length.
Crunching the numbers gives 10.2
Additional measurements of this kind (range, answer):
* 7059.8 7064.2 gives 8.84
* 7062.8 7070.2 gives 9.79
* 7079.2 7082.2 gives 10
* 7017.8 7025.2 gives 10.6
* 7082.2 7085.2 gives 11.9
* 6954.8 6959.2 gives 10.8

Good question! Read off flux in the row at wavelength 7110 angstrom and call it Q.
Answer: 9.975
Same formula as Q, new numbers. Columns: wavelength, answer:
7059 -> 12.45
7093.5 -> 10.09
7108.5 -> 14.76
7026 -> 10.49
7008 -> 9.162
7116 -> 9.903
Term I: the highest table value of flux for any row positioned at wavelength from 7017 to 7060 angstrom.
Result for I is 13.75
